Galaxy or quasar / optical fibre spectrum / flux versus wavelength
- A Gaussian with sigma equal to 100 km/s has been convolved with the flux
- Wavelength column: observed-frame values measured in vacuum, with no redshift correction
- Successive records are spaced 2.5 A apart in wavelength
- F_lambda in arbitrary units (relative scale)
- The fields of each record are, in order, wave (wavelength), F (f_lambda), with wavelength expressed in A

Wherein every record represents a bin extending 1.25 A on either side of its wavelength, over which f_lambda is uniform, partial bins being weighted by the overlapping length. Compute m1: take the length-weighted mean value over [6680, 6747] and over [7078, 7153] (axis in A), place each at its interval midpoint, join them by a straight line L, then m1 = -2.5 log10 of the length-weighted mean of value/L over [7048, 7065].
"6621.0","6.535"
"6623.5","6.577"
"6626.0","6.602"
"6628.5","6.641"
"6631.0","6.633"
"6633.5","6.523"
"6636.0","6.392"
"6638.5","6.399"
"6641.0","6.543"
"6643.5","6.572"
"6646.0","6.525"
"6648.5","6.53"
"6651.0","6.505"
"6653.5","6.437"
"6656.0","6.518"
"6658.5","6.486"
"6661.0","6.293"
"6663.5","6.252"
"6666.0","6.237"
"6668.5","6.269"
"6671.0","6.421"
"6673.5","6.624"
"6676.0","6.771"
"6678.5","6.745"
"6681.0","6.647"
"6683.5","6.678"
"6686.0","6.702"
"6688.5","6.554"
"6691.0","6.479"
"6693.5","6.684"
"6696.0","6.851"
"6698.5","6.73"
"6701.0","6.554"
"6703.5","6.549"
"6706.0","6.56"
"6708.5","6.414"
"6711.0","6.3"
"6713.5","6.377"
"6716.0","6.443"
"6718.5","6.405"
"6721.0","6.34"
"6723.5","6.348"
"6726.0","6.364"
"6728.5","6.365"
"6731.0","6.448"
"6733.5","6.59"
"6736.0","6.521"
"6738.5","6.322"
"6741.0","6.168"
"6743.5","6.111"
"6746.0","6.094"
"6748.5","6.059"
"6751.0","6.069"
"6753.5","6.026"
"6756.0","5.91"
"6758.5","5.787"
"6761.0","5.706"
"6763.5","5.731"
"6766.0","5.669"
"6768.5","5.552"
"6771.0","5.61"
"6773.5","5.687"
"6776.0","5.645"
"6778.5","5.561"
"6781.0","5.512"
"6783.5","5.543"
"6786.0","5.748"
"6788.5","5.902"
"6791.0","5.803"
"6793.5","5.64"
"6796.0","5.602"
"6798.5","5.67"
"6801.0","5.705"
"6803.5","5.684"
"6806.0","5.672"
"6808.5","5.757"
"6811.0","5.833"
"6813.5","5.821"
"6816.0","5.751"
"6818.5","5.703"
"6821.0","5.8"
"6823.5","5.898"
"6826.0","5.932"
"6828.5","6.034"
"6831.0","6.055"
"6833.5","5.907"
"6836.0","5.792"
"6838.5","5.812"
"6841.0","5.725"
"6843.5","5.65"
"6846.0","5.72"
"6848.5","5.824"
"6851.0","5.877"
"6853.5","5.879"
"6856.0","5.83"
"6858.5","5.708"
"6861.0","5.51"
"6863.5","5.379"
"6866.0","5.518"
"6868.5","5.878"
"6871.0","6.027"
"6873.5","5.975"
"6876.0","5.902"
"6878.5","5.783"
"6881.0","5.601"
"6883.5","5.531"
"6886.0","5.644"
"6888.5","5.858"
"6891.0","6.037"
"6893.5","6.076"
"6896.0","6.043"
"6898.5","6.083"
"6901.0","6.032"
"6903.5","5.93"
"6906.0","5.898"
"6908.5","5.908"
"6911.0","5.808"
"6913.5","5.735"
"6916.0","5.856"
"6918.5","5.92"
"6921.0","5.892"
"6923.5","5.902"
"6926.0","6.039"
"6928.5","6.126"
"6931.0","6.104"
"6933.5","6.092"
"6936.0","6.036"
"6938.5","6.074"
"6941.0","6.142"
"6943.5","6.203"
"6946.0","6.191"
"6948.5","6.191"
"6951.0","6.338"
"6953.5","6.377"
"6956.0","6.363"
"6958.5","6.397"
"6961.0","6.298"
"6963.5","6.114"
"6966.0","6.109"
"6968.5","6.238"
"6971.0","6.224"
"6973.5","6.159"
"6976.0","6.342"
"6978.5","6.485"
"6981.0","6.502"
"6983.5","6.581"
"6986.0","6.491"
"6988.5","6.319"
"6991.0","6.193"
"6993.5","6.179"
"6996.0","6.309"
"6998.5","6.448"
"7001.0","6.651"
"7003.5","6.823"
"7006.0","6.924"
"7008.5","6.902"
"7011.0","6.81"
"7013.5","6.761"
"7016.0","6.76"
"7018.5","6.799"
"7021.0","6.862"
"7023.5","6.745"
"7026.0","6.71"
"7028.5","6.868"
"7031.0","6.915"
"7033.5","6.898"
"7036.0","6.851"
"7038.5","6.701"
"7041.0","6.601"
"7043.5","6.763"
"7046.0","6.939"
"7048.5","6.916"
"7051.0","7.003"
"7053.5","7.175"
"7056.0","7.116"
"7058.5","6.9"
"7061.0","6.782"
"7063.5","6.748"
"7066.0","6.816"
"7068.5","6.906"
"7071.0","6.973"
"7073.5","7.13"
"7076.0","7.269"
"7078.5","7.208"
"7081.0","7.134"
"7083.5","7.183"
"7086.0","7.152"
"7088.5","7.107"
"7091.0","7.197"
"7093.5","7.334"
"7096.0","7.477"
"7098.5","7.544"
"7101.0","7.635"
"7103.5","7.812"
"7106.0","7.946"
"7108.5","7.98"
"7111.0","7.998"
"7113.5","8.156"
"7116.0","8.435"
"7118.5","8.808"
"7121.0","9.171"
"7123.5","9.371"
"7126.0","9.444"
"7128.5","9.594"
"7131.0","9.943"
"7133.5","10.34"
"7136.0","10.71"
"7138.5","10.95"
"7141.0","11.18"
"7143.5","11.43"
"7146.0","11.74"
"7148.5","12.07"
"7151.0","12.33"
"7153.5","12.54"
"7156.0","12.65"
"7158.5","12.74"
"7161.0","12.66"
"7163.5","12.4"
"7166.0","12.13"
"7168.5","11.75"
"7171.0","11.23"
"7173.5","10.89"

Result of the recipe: 0.23 mag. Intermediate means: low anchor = 6.47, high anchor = 9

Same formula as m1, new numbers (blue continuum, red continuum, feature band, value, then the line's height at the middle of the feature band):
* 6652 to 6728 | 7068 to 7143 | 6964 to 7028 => 0.201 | 7.86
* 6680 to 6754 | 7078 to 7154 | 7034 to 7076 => 0.244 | 8.65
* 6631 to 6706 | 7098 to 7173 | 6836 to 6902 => 0.370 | 8.16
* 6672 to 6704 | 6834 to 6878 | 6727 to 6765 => 0.040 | 6.35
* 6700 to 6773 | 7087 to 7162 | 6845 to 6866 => 0.260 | 7.25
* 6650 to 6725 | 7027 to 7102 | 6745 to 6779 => 0.143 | 6.61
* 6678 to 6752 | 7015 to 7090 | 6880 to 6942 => 0.136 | 6.73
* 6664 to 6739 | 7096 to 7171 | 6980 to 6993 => 0.365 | 8.96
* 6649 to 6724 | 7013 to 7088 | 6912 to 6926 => 0.154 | 6.77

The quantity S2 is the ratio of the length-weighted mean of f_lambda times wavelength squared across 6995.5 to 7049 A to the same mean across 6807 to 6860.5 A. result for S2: 1.23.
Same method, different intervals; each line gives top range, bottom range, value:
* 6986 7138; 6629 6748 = 1.28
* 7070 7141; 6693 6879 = 1.53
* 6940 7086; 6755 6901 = 1.22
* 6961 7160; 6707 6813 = 1.43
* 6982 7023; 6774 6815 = 1.23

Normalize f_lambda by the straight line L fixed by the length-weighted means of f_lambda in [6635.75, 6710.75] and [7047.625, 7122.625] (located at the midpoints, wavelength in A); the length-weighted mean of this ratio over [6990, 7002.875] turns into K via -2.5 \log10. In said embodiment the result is 0.138 mag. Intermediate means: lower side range 6.53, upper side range 7.45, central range 6.38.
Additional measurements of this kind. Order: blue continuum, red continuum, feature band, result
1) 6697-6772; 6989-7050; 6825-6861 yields 0.10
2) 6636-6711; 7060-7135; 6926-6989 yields 0.19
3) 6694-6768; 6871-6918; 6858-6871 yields 0.06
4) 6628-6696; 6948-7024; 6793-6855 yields 0.13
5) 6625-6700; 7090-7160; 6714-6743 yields 0.10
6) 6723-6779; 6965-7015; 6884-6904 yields 0.06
